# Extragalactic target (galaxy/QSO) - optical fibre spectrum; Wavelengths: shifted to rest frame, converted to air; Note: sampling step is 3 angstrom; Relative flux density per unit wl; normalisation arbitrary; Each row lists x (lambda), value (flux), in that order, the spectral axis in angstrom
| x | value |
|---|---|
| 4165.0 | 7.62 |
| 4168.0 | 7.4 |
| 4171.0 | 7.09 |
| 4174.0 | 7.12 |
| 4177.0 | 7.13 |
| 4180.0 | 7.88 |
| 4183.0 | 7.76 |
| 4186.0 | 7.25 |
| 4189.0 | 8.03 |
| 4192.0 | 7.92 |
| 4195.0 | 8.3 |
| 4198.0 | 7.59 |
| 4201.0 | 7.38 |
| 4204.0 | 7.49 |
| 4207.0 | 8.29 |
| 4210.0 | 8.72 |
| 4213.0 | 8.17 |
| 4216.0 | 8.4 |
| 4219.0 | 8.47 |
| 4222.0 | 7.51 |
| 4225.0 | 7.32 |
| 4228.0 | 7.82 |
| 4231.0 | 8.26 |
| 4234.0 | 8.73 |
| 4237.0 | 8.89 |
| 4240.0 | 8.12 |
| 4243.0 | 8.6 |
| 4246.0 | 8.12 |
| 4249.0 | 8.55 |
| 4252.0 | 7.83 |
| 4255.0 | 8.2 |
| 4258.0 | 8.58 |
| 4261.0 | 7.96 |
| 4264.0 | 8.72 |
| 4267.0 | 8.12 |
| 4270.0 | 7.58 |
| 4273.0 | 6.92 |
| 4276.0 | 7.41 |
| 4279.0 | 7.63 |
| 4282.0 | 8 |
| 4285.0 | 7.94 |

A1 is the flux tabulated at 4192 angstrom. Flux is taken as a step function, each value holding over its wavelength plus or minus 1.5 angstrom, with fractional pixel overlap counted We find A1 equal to 7.92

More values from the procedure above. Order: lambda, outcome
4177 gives 7.13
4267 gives 8.12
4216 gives 8.4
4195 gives 8.3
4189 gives 8.03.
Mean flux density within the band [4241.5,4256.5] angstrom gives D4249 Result 8.26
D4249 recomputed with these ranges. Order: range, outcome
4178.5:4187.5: 7.63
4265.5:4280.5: 7.53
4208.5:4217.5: 8.43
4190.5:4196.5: 8.11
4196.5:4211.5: 7.89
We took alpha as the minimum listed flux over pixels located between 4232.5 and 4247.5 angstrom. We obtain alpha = 8.12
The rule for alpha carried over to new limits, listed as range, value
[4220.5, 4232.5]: 7.32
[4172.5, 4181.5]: 7.12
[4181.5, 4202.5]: 7.25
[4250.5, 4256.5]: 7.83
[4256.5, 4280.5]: 6.92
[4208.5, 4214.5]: 8.17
